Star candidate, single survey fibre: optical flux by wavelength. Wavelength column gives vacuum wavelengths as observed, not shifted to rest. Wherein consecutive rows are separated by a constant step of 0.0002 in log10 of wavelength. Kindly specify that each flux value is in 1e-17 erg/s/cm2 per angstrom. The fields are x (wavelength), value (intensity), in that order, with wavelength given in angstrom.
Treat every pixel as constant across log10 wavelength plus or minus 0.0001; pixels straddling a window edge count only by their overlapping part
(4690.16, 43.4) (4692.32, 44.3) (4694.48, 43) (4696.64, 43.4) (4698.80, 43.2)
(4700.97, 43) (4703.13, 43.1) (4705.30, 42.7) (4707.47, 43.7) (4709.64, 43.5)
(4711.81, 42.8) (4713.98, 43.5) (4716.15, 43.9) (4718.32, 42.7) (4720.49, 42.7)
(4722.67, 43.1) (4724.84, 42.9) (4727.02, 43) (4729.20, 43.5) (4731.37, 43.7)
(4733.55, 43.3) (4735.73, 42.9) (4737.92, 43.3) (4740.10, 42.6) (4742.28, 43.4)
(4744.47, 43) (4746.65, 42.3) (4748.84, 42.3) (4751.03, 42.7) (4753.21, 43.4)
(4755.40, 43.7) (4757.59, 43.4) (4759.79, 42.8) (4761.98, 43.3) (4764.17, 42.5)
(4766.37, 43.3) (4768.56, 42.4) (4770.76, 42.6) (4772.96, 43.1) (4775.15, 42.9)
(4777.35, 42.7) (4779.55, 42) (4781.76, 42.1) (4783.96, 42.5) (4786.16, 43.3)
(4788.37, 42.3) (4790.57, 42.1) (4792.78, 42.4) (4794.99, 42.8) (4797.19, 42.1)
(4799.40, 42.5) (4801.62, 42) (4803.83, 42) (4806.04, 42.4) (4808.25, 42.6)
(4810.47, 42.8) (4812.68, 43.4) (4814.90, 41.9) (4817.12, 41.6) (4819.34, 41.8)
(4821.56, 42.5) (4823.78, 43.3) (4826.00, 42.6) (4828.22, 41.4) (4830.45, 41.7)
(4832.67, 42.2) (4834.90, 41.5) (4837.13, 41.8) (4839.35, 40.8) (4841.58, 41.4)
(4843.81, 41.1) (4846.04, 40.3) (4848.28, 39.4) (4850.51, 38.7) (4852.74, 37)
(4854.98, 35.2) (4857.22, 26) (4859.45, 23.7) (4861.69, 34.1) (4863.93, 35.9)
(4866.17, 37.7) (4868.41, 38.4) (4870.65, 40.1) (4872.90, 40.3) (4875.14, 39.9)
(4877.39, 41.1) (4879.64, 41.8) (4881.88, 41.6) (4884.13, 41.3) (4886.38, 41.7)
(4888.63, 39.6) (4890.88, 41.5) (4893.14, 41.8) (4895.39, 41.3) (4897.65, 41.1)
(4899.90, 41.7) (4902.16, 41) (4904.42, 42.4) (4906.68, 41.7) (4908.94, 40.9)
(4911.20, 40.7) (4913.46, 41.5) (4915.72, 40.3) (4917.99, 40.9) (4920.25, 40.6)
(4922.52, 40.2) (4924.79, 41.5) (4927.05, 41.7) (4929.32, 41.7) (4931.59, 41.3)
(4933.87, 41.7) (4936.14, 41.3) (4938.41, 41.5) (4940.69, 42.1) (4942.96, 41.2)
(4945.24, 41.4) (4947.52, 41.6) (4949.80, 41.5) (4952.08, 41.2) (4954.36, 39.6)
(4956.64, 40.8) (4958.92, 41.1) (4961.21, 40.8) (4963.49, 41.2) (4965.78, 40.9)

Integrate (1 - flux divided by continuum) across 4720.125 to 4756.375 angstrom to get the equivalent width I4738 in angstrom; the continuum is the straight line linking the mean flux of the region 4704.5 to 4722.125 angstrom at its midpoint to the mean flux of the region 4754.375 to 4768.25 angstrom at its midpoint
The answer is 0.1 angstrom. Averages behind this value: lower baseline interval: 43.2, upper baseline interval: 43.1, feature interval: 43.1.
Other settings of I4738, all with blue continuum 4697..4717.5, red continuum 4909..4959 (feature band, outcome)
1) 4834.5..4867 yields 3.9 angstrom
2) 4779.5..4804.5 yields 0.1 angstrom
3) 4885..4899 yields 0.1 angstrom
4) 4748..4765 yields -0.1 angstrom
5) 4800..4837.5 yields 0.0 angstrom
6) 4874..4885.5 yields 0.1 angstrom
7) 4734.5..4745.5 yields 0.0 angstrom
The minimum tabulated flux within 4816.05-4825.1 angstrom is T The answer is 41.6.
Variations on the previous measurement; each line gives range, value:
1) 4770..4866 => 23.7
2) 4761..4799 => 42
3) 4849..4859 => 26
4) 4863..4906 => 35.9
